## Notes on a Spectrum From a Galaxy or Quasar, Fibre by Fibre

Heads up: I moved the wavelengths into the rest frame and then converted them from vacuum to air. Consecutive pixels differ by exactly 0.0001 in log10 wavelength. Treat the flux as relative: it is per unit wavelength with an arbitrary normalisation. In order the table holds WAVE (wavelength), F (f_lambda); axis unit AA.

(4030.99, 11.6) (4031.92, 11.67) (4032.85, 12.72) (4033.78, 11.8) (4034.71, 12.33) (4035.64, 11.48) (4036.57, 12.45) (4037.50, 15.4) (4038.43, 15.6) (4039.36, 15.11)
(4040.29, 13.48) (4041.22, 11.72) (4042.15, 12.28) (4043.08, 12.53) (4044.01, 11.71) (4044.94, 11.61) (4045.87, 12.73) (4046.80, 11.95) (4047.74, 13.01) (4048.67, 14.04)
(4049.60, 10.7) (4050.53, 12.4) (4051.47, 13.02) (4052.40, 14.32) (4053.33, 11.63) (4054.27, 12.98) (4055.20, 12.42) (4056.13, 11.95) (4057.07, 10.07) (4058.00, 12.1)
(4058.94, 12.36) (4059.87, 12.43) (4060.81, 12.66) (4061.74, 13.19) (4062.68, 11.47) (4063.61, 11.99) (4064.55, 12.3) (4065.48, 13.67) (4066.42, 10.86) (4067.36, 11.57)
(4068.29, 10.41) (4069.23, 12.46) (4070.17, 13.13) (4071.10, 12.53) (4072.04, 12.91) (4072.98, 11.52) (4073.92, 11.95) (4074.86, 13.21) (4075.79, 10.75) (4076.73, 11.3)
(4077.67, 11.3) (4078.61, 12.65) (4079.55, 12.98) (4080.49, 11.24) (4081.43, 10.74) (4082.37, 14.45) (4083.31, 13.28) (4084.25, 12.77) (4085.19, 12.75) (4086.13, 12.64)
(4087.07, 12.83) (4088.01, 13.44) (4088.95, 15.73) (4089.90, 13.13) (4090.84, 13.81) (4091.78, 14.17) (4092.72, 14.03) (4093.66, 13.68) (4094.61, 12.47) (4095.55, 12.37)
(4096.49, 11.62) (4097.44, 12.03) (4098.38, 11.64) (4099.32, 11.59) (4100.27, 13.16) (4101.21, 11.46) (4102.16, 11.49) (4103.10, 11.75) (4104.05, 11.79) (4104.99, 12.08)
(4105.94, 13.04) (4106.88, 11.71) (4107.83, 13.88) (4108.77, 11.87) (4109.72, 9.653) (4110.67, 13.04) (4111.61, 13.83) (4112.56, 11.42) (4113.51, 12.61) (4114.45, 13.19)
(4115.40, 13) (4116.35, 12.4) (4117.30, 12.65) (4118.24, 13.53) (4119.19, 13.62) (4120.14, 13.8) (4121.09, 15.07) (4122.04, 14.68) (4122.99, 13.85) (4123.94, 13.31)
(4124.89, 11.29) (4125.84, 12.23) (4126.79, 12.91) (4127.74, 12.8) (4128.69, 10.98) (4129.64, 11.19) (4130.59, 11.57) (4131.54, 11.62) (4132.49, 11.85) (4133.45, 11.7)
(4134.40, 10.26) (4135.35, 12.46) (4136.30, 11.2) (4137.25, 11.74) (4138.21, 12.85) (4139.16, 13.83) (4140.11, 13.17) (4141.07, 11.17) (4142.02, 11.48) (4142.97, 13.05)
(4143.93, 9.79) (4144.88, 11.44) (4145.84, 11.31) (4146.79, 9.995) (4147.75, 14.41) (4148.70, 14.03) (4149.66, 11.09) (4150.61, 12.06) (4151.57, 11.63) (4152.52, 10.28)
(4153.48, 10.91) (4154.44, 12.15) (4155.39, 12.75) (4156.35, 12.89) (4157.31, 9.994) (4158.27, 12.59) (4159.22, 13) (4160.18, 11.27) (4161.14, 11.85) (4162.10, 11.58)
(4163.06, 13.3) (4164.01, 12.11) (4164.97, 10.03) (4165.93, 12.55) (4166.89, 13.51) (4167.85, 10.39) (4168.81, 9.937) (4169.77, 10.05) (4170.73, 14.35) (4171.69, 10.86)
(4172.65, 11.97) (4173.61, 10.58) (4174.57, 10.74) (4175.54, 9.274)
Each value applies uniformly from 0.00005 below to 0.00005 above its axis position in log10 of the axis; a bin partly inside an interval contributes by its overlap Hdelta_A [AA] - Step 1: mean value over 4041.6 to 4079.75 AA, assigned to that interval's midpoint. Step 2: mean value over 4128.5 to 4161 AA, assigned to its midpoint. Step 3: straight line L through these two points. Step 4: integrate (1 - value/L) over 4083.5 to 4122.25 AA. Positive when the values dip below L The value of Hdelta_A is -2.54 AA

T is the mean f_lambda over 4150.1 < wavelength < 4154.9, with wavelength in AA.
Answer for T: 11.4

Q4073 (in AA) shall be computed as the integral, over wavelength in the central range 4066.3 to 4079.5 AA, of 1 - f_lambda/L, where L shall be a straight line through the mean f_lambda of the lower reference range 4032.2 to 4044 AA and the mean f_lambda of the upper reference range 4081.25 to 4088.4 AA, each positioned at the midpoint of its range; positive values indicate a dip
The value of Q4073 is 1.0 AA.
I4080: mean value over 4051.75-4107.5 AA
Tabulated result 12.4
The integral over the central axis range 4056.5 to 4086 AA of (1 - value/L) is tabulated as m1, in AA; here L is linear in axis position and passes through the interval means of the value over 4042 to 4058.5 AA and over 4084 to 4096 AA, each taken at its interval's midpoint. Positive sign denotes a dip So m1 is 1.6 AA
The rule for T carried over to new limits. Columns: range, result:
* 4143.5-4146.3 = 10.9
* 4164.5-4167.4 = 12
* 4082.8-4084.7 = 13.1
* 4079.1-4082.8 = 12.3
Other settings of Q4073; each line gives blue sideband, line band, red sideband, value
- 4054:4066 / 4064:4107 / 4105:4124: 0.51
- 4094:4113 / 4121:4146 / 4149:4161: -0.51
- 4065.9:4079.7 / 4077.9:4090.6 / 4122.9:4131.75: -1.03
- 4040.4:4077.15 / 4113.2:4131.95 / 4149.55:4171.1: -1.41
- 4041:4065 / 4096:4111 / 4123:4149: 0.18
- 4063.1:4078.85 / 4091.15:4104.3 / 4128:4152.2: -0.50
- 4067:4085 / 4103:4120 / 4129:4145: -0.85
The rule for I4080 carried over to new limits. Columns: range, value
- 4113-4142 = 12.5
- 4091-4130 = 12.6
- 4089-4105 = 12.6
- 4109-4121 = 12.8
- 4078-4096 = 13.1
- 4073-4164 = 12.4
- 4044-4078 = 12.2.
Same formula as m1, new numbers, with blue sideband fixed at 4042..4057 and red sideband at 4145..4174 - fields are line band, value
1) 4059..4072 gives 0.1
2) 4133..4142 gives -0.1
